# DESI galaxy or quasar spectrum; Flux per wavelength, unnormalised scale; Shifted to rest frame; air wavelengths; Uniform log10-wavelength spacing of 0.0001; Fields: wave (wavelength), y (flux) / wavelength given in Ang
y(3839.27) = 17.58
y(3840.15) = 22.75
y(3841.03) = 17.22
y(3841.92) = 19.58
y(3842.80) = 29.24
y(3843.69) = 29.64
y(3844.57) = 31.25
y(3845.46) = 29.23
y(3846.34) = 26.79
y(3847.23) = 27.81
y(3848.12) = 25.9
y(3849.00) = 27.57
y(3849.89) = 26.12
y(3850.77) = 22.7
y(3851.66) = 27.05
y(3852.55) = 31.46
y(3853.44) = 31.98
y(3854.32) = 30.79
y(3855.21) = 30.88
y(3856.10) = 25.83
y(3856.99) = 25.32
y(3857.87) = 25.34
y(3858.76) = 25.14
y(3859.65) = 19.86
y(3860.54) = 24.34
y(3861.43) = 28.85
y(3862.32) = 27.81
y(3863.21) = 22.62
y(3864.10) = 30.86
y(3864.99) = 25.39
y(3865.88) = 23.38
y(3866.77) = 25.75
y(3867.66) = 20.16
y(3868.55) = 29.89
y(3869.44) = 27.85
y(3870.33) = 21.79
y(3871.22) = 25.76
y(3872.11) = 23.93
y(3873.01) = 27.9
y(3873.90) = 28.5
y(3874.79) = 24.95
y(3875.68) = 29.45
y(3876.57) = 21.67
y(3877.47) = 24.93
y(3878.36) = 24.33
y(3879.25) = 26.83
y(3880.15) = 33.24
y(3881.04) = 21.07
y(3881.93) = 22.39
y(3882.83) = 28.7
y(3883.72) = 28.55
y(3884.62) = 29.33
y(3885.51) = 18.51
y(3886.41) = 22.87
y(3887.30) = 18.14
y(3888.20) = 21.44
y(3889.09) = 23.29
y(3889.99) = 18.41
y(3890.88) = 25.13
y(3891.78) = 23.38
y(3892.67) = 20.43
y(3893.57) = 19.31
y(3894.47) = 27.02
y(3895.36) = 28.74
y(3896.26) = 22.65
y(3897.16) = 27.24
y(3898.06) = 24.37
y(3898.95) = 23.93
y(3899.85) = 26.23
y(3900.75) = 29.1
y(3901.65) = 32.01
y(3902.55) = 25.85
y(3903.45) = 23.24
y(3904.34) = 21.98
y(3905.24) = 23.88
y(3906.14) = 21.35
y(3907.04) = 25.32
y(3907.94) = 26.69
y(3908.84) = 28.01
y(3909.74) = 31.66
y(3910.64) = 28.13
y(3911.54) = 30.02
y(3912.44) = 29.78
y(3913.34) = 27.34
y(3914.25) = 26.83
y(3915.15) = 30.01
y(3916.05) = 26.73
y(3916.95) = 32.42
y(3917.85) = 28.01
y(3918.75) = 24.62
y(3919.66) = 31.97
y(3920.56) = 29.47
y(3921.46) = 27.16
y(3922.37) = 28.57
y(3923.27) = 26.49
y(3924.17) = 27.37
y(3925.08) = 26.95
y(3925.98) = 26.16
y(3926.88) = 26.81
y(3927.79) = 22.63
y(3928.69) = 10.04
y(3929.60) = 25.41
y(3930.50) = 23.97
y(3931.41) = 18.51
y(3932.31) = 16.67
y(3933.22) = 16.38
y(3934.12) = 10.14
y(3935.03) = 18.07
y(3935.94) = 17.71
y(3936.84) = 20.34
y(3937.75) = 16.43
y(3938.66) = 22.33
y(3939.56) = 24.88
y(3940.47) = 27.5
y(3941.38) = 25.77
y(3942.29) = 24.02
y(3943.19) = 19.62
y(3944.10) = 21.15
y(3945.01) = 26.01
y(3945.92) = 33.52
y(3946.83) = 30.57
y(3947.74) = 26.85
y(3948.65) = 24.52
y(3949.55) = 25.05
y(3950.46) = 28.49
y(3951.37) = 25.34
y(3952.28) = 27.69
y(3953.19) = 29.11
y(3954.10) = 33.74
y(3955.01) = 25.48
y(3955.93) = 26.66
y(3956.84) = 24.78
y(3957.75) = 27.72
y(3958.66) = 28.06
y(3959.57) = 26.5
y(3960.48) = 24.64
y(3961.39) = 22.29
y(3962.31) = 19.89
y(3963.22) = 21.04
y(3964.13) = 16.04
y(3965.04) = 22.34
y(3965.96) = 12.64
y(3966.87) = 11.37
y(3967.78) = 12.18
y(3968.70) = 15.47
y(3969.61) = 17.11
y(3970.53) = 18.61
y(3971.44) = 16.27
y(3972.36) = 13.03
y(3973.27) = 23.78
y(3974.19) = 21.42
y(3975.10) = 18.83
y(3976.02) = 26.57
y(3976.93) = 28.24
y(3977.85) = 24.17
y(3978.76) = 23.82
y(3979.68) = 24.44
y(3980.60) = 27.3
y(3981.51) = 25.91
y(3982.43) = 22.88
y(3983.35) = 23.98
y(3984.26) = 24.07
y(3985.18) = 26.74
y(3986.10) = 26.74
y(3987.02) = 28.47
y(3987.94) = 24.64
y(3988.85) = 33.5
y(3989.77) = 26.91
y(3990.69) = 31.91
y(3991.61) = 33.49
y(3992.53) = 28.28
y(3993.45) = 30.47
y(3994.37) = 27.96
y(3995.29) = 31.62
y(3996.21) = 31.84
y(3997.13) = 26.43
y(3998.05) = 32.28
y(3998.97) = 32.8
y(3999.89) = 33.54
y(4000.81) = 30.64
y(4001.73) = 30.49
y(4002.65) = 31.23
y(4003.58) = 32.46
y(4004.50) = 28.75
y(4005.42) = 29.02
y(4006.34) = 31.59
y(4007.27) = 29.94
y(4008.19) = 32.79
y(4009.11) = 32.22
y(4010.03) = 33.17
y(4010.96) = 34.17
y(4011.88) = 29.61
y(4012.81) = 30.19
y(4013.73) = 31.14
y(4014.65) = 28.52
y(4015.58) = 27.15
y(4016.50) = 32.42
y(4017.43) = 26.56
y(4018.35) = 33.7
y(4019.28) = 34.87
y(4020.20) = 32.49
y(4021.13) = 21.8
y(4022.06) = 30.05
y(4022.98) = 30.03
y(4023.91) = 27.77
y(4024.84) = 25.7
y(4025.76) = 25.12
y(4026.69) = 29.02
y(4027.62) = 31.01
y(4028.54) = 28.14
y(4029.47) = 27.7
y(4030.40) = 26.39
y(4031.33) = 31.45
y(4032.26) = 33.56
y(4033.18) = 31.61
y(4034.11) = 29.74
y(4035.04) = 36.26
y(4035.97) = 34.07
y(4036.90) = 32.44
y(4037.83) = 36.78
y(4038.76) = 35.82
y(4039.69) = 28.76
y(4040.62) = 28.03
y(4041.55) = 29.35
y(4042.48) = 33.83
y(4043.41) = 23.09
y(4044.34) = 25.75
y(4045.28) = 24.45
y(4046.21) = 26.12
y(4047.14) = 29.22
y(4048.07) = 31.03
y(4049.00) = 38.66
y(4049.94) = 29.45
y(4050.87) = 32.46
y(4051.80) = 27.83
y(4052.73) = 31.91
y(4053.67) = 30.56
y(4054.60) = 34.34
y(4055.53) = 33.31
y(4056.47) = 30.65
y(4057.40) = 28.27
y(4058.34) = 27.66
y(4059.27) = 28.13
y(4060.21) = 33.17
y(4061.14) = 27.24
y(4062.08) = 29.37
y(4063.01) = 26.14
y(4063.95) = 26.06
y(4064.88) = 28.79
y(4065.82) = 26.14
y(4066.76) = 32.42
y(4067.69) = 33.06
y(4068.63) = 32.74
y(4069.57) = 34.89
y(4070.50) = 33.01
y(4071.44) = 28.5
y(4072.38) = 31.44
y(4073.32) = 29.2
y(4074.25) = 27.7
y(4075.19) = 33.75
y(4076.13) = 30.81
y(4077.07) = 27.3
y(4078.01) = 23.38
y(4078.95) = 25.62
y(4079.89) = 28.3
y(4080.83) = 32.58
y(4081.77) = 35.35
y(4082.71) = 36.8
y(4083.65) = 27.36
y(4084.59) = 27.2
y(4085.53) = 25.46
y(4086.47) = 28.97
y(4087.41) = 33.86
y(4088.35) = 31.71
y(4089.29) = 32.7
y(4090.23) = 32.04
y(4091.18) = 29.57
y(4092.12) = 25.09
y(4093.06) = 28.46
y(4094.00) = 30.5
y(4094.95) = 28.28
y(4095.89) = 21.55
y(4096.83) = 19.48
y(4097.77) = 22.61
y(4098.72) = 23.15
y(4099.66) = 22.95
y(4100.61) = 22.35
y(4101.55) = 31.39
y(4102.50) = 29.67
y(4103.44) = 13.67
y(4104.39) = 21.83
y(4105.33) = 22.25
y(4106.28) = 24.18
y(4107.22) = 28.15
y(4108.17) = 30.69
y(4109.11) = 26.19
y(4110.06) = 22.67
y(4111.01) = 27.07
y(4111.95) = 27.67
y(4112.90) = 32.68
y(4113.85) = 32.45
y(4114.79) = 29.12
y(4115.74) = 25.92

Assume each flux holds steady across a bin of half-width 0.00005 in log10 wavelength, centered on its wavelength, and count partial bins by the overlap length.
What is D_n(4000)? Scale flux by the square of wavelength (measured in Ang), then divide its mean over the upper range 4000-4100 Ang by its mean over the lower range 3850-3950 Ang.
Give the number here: 1.28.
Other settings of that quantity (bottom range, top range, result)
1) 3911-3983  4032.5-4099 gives 1.34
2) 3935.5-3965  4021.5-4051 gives 1.27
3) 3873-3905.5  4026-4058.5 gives 1.33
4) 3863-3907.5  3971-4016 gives 1.19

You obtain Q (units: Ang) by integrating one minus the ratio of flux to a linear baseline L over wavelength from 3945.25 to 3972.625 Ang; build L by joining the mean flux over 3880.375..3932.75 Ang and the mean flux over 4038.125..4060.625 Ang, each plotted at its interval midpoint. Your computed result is 4.0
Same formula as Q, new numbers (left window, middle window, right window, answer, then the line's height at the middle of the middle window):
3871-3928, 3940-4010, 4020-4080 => 5.10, 27.9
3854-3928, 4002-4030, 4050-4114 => -2.33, 27.6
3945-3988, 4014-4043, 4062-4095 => -3.47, 27.1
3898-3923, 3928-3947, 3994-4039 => 4.69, 28.2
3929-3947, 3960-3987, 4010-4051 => 4.10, 24.9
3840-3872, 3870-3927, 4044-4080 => 2.21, 27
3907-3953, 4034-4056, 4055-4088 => -1.55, 29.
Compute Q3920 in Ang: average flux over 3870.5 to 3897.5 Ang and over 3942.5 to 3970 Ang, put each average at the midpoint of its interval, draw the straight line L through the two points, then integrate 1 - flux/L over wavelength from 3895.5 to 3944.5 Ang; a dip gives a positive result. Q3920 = -1.2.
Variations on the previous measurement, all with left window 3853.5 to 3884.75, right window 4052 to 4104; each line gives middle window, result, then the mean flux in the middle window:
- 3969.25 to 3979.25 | 2.3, 21.1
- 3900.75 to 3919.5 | -0.5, 27.3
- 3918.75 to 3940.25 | 3.5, 22.5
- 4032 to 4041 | -1.4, 32.7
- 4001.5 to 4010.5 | -1.1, 31.2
